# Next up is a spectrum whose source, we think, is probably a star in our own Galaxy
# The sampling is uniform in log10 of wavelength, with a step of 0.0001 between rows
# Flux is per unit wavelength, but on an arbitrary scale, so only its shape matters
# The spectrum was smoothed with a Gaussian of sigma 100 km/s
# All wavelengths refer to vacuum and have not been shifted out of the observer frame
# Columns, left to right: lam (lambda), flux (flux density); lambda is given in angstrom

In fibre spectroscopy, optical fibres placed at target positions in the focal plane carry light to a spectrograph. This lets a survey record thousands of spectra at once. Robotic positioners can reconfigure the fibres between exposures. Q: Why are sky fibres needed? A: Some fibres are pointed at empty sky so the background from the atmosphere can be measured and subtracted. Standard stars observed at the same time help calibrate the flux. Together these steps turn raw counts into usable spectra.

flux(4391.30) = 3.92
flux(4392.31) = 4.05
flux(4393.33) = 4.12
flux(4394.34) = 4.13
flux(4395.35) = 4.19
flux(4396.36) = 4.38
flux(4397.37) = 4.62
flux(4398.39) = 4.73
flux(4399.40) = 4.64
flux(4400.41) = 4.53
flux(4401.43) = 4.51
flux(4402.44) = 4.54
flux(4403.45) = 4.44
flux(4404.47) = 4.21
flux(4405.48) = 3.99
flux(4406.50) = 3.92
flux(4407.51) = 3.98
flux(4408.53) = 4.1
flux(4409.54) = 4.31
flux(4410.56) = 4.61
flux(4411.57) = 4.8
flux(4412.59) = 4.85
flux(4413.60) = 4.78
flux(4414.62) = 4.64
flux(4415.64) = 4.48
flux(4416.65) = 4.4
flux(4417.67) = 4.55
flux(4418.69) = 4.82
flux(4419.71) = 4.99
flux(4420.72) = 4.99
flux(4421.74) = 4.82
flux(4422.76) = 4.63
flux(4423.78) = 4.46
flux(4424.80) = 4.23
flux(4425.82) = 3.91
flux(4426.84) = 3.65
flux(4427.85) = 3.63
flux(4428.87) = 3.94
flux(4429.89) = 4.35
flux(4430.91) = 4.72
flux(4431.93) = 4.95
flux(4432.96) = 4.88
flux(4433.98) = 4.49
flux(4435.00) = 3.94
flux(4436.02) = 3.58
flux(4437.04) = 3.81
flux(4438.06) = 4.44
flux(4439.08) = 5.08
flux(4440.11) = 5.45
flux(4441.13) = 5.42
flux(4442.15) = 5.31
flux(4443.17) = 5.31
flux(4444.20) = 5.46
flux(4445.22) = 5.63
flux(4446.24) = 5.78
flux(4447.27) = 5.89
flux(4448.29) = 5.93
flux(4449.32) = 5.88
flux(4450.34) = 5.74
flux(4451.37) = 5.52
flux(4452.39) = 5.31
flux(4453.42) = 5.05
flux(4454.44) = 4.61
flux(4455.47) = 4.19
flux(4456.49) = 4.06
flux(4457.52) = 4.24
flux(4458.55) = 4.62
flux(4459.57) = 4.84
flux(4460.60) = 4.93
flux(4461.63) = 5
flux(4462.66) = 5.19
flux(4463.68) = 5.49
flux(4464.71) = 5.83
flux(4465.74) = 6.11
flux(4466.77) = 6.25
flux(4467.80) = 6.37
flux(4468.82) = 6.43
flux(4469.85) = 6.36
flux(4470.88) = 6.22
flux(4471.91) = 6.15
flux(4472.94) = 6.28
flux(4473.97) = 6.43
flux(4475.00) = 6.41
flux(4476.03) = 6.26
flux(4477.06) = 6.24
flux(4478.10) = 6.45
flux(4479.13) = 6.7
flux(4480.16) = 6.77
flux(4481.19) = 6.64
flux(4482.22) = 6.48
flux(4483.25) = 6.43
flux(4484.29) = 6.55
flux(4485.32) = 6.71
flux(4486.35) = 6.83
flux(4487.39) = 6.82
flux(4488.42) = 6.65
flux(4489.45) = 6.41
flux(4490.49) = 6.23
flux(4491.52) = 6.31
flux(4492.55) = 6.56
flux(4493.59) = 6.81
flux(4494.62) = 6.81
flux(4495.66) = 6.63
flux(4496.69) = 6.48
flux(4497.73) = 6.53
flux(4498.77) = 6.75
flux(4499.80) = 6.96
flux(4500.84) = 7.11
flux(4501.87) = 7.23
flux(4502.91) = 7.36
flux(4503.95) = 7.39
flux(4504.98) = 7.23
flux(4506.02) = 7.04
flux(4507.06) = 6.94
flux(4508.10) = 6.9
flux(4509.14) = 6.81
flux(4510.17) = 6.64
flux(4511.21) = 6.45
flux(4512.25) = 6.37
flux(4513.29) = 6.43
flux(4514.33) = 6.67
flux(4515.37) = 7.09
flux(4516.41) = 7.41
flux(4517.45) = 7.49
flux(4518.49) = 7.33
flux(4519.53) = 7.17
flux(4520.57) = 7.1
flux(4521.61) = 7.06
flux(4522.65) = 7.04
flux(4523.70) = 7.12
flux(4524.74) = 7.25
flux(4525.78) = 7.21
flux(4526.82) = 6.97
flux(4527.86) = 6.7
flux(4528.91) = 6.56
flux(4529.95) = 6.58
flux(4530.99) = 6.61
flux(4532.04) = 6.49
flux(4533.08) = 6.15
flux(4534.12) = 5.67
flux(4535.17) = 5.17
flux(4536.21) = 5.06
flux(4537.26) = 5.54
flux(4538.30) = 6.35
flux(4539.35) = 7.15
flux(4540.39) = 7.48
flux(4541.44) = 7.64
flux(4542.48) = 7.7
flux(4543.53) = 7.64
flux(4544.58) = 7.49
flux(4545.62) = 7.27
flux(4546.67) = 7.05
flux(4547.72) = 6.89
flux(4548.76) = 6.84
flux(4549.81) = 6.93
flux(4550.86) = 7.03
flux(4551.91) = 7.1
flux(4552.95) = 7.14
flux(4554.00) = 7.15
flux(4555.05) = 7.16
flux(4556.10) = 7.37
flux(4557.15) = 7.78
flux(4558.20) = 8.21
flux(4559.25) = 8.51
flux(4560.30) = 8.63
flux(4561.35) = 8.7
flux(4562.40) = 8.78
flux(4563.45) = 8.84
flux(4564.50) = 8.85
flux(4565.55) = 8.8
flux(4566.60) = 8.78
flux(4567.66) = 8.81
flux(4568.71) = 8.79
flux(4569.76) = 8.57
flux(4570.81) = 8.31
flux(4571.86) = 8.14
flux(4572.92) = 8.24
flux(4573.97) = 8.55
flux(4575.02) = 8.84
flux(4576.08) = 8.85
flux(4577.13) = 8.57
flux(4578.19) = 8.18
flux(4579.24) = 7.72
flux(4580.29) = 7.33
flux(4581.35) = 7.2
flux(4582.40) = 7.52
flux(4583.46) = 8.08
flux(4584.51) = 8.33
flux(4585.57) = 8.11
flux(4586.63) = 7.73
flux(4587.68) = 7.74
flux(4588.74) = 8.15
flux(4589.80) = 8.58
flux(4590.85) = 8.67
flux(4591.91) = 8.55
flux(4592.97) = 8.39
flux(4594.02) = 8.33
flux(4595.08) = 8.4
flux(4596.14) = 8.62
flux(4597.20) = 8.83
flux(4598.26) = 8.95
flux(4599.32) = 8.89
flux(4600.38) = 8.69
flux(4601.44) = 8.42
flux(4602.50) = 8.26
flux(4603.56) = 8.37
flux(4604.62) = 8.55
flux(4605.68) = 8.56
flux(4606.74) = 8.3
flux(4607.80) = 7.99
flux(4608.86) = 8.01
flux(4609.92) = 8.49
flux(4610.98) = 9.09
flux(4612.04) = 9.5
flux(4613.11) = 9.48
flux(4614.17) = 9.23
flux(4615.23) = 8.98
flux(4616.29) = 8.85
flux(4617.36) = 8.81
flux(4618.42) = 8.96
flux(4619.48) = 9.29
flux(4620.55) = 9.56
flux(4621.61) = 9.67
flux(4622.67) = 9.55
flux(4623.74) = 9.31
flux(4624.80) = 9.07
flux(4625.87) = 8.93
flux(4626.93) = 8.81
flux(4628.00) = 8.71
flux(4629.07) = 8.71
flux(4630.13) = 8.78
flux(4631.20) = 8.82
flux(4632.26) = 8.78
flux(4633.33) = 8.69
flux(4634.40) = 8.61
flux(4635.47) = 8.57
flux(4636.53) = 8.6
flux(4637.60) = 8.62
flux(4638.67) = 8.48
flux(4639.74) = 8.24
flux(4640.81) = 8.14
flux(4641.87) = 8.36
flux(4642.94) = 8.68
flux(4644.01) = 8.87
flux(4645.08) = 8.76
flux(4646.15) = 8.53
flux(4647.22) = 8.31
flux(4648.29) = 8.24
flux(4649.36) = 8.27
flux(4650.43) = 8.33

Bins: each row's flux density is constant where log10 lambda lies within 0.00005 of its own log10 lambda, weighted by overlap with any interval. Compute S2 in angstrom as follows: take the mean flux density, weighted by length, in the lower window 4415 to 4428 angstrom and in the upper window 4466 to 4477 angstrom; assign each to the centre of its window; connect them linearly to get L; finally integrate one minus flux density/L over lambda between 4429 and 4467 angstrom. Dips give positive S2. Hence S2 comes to 2.70 angstrom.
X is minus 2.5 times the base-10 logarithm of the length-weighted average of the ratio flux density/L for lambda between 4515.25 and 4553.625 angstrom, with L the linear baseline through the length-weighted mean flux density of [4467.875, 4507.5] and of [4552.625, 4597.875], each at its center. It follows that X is 0.09 mag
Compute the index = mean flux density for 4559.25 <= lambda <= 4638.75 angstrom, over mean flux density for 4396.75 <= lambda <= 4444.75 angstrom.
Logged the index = 1.9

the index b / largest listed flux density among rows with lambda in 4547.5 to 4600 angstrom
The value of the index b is 8.95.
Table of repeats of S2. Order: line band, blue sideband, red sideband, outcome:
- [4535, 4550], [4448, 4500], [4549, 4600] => 1.3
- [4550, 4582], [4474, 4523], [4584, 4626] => -0.6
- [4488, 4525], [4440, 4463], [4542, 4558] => -3.2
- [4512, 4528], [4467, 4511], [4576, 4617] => 0.3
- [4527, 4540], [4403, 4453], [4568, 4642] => 1.5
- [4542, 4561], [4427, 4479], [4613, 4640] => -0.2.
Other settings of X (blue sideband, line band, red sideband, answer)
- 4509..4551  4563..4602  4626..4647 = -0.09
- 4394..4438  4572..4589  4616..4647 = -0.04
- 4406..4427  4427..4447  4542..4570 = 0.06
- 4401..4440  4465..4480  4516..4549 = -0.14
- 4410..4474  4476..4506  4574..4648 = -0.11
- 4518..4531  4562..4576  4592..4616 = -0.09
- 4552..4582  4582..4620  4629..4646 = -0.02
